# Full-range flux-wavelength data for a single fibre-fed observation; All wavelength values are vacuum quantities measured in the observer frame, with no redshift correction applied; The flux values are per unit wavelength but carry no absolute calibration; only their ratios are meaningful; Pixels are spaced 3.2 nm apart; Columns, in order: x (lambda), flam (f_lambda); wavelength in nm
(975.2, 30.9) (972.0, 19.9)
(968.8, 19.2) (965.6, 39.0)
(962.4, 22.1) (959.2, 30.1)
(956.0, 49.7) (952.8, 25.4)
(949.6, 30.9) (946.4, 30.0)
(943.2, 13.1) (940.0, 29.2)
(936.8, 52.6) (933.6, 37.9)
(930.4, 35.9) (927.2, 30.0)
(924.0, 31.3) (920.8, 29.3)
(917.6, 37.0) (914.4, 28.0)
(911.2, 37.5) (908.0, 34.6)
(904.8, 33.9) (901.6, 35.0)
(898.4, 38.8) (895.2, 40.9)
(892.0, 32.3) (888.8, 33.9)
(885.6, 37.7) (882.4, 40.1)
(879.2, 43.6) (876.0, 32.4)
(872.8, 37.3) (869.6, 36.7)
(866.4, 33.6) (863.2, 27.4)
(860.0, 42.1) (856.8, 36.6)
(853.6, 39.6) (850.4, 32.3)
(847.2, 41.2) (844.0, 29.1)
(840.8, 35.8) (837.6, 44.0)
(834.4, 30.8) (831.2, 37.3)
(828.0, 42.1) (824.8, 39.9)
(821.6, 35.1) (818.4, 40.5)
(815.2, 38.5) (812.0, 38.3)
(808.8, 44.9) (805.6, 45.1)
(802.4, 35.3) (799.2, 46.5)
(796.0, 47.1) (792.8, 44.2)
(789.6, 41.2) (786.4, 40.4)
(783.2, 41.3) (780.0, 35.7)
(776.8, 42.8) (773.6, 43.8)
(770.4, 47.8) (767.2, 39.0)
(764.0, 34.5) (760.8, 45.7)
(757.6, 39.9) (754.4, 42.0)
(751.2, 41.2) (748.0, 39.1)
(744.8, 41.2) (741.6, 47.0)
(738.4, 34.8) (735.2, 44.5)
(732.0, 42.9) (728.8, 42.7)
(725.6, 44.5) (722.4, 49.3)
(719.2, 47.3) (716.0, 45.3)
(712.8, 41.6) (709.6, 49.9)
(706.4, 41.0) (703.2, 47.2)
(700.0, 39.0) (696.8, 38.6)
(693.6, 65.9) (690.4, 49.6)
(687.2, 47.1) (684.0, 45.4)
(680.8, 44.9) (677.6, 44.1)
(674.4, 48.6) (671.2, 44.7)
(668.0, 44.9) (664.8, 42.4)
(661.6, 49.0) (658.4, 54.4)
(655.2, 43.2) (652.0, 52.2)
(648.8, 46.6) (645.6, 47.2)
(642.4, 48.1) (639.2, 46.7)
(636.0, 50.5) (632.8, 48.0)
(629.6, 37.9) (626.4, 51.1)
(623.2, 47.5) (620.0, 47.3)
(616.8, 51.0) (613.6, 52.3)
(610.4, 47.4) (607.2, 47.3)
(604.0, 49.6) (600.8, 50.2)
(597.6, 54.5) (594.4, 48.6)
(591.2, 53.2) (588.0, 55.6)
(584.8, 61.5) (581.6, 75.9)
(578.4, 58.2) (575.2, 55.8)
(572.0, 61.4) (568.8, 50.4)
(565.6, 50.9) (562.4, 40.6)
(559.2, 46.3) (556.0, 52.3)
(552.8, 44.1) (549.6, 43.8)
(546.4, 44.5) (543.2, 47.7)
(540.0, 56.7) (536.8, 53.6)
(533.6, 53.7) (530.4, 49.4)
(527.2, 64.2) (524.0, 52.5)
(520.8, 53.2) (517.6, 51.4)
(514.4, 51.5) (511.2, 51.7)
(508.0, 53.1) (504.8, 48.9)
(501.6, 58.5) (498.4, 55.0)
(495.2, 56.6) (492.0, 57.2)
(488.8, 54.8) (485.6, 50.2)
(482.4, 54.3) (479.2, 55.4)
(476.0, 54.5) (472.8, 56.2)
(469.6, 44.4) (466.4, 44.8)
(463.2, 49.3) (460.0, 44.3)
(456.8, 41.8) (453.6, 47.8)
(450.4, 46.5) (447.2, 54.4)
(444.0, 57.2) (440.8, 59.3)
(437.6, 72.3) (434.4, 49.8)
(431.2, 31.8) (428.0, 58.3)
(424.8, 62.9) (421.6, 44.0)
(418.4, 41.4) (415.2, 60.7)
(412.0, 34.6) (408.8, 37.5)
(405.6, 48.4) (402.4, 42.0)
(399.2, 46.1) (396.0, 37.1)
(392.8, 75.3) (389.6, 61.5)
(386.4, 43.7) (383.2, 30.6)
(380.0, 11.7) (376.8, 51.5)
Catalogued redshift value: 0.06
